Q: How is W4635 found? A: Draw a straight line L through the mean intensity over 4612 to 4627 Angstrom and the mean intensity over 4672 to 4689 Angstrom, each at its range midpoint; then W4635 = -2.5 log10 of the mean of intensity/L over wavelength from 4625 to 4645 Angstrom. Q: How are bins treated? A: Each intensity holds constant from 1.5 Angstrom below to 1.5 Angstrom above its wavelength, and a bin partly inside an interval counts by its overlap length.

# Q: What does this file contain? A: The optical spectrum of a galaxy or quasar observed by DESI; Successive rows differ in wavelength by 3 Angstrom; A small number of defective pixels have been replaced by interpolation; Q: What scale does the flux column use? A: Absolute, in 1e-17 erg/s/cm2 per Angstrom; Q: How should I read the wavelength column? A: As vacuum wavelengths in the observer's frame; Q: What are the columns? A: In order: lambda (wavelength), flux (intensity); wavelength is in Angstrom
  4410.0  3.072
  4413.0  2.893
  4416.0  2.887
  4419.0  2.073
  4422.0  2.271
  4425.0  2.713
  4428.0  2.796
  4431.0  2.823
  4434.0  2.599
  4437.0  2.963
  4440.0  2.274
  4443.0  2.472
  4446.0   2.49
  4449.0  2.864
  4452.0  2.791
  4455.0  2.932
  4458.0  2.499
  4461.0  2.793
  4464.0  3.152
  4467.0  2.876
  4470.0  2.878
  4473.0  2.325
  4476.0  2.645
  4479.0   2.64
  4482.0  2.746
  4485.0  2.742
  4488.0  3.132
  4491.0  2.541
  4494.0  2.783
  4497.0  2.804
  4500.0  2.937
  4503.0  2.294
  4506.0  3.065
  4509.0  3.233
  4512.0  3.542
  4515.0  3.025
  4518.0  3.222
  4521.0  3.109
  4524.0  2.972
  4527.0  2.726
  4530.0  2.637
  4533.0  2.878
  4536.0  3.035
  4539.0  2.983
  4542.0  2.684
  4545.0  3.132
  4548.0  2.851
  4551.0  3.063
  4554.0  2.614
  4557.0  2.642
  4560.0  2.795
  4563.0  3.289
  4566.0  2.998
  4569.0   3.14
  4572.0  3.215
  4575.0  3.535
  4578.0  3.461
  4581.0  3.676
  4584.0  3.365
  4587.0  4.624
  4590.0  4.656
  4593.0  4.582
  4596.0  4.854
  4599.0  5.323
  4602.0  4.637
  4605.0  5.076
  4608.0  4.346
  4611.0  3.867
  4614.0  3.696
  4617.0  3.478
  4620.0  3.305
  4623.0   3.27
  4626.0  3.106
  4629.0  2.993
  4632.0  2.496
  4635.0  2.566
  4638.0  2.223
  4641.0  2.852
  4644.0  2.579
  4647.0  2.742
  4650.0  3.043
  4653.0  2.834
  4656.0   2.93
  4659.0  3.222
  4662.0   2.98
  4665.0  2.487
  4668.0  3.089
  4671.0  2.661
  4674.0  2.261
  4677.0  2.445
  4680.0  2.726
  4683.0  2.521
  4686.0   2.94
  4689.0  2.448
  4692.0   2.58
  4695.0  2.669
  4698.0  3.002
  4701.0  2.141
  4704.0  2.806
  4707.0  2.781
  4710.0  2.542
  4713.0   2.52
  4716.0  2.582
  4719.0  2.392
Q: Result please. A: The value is 0.189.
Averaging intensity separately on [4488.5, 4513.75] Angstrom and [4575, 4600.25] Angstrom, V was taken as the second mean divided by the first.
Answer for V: 1.5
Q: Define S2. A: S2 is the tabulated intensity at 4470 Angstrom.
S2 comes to 2.878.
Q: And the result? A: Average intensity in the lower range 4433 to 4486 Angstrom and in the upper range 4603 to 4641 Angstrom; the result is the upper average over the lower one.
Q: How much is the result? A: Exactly 1.24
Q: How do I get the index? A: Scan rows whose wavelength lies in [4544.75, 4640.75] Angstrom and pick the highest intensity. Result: 5.323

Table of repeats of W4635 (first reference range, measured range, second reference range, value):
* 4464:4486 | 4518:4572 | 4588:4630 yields 0.17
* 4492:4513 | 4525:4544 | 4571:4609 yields 0.20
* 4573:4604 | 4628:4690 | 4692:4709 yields 0.19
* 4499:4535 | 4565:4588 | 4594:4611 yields 0.21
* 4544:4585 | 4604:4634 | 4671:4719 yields -0.21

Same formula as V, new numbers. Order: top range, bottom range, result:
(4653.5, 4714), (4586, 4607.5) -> 0.56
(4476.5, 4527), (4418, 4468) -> 1.09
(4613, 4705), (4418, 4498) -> 1.04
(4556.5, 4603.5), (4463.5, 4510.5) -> 1.37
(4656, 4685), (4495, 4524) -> 0.90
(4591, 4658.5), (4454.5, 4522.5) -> 1.22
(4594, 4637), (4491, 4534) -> 1.29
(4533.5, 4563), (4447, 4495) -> 1.04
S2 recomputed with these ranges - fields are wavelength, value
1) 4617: 3.478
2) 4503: 2.294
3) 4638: 2.223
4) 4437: 2.963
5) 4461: 2.793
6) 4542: 2.684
